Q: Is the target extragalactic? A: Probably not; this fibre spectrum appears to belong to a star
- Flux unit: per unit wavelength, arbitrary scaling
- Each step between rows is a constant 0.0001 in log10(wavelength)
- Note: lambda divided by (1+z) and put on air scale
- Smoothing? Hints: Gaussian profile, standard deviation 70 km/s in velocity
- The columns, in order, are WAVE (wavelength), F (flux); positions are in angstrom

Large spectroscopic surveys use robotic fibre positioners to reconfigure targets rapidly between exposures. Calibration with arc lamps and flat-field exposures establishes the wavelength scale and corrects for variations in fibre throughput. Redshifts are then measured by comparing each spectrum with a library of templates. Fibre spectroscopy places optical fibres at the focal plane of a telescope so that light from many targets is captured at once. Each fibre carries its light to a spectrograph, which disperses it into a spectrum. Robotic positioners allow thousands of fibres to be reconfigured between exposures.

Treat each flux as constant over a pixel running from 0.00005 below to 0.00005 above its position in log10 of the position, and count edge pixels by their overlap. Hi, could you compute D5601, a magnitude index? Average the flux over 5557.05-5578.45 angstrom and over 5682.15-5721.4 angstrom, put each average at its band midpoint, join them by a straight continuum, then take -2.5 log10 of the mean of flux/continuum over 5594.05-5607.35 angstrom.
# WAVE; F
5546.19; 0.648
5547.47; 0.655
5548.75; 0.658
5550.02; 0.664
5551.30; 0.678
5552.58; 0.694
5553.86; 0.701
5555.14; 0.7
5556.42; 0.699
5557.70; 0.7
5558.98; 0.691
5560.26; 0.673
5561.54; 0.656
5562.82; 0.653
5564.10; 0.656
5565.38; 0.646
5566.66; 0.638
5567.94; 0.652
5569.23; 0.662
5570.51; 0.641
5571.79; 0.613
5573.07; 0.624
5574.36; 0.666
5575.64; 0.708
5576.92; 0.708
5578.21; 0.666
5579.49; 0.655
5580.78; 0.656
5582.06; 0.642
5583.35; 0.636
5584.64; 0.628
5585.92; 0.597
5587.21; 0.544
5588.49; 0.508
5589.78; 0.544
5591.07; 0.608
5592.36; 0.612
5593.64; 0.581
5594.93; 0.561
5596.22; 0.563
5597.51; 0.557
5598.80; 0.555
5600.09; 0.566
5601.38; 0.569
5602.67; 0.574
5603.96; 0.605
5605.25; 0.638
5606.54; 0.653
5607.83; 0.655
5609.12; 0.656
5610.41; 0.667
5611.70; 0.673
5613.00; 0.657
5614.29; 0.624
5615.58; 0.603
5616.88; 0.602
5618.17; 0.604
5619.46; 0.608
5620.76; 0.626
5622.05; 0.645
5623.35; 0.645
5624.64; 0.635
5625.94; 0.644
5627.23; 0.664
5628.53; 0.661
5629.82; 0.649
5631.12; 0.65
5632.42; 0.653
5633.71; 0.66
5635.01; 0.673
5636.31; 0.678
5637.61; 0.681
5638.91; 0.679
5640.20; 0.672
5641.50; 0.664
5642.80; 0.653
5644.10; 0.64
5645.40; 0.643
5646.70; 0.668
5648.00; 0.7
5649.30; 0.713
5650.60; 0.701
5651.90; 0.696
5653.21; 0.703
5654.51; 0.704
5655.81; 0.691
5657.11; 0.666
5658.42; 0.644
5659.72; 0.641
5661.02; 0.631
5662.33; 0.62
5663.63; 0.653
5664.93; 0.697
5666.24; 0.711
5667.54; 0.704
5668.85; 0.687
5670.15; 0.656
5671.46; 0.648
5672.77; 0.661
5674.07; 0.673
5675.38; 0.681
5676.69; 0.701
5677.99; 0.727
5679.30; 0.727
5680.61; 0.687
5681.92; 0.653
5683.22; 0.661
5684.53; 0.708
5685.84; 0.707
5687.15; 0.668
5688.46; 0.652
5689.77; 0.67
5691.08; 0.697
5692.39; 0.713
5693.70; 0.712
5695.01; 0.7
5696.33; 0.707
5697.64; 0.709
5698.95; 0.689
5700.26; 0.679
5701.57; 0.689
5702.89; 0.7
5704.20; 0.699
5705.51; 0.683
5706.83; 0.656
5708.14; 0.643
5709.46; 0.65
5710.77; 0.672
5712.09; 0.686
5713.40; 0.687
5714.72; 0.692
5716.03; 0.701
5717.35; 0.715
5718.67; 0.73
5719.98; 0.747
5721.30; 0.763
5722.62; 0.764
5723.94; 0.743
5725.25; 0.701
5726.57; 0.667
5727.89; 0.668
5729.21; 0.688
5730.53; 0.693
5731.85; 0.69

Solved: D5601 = 0.15 mag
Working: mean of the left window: 0.662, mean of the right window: 0.692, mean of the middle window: 0.585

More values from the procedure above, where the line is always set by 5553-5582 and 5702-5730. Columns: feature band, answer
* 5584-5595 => 0.164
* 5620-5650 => 0.032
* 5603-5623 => 0.070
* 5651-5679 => 0.016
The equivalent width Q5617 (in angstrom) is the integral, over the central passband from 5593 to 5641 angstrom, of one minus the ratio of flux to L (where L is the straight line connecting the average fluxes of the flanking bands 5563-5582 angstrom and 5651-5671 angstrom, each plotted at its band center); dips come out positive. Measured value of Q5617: 2.6 angstrom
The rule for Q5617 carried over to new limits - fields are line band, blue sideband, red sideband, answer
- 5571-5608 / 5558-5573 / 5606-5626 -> 2.06 angstrom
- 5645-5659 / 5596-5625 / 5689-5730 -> -0.75 angstrom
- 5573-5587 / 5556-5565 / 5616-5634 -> 0.26 angstrom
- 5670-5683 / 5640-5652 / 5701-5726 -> 0.09 angstrom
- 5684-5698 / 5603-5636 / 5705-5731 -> -0.25 angstrom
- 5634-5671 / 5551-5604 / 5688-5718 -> -0.52 angstrom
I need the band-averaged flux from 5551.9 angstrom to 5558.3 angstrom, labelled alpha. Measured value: 0.698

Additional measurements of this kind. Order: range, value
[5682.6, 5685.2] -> 0.684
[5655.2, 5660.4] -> 0.66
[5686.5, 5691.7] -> 0.672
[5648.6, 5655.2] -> 0.703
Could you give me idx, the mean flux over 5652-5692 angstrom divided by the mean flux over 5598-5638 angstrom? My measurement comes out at 1.07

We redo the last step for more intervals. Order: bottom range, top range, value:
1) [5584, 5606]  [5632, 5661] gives 1.17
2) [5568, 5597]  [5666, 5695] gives 1.11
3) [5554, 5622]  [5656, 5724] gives 1.09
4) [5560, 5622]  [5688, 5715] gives 1.10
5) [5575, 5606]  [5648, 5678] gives 1.12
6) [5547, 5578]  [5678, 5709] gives 1.03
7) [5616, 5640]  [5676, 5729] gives 1.07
